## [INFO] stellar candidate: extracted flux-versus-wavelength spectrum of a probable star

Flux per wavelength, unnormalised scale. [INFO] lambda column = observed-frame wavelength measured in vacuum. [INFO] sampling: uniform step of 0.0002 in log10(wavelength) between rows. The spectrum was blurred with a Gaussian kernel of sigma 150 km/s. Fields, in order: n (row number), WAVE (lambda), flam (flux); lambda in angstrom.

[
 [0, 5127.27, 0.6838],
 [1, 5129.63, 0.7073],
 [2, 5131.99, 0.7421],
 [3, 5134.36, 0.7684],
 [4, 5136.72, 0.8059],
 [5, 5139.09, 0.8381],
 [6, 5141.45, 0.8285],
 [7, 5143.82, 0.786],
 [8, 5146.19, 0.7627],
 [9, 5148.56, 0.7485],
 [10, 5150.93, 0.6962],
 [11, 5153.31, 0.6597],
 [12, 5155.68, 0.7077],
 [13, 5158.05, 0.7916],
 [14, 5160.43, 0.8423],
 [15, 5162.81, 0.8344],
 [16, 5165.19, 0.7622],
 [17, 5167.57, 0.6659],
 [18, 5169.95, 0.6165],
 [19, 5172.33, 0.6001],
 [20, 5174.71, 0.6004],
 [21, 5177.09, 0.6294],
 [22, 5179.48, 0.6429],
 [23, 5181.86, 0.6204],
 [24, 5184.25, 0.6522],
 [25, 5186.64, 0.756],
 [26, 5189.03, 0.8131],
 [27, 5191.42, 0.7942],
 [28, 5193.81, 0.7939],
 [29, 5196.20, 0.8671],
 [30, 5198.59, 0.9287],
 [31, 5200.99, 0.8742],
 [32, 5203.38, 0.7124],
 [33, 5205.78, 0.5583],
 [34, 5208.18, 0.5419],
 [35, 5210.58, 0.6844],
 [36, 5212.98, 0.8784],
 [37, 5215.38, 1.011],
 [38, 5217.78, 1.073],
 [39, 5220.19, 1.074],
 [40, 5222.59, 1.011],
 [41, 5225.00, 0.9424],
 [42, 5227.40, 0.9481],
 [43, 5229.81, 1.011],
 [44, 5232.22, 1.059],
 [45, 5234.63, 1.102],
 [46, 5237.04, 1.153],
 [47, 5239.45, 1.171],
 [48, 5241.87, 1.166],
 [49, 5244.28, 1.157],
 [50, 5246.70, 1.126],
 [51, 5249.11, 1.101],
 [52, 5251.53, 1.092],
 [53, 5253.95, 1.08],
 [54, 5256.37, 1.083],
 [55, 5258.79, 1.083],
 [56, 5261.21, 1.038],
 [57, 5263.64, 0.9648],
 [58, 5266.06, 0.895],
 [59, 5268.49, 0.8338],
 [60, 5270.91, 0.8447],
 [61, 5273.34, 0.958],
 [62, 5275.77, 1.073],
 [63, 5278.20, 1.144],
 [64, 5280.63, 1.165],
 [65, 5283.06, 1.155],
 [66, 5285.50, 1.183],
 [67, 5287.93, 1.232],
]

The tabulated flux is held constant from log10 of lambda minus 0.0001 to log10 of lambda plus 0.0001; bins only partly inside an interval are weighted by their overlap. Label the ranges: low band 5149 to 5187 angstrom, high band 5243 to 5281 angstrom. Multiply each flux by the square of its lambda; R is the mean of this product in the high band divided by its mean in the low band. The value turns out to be 1.55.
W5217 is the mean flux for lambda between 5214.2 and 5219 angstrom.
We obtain 1.04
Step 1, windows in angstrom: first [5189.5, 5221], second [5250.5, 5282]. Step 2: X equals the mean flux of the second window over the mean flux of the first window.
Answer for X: 1.23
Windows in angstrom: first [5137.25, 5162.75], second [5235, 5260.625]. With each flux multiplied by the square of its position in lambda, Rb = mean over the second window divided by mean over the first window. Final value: 1.51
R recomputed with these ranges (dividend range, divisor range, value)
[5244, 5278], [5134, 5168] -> 1.39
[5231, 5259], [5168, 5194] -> 1.68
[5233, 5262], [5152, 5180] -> 1.65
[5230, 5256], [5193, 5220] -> 1.38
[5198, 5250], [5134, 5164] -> 1.29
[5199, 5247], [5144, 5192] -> 1.38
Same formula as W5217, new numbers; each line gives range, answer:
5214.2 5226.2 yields 1.02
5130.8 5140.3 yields 0.789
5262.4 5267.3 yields 0.929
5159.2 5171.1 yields 0.744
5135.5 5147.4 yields 0.804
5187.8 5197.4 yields 0.817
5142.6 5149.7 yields 0.766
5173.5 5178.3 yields 0.615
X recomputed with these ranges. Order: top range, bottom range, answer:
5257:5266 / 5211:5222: 1.03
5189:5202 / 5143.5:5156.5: 1.17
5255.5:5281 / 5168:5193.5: 1.48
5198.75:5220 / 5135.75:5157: 1.07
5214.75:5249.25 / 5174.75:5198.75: 1.46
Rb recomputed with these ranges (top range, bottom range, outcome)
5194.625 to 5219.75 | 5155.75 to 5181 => 1.19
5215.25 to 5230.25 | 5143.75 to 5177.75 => 1.45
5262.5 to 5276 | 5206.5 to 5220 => 1.11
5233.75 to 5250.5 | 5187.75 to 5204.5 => 1.40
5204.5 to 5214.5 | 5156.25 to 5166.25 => 0.86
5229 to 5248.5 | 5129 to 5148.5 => 1.49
